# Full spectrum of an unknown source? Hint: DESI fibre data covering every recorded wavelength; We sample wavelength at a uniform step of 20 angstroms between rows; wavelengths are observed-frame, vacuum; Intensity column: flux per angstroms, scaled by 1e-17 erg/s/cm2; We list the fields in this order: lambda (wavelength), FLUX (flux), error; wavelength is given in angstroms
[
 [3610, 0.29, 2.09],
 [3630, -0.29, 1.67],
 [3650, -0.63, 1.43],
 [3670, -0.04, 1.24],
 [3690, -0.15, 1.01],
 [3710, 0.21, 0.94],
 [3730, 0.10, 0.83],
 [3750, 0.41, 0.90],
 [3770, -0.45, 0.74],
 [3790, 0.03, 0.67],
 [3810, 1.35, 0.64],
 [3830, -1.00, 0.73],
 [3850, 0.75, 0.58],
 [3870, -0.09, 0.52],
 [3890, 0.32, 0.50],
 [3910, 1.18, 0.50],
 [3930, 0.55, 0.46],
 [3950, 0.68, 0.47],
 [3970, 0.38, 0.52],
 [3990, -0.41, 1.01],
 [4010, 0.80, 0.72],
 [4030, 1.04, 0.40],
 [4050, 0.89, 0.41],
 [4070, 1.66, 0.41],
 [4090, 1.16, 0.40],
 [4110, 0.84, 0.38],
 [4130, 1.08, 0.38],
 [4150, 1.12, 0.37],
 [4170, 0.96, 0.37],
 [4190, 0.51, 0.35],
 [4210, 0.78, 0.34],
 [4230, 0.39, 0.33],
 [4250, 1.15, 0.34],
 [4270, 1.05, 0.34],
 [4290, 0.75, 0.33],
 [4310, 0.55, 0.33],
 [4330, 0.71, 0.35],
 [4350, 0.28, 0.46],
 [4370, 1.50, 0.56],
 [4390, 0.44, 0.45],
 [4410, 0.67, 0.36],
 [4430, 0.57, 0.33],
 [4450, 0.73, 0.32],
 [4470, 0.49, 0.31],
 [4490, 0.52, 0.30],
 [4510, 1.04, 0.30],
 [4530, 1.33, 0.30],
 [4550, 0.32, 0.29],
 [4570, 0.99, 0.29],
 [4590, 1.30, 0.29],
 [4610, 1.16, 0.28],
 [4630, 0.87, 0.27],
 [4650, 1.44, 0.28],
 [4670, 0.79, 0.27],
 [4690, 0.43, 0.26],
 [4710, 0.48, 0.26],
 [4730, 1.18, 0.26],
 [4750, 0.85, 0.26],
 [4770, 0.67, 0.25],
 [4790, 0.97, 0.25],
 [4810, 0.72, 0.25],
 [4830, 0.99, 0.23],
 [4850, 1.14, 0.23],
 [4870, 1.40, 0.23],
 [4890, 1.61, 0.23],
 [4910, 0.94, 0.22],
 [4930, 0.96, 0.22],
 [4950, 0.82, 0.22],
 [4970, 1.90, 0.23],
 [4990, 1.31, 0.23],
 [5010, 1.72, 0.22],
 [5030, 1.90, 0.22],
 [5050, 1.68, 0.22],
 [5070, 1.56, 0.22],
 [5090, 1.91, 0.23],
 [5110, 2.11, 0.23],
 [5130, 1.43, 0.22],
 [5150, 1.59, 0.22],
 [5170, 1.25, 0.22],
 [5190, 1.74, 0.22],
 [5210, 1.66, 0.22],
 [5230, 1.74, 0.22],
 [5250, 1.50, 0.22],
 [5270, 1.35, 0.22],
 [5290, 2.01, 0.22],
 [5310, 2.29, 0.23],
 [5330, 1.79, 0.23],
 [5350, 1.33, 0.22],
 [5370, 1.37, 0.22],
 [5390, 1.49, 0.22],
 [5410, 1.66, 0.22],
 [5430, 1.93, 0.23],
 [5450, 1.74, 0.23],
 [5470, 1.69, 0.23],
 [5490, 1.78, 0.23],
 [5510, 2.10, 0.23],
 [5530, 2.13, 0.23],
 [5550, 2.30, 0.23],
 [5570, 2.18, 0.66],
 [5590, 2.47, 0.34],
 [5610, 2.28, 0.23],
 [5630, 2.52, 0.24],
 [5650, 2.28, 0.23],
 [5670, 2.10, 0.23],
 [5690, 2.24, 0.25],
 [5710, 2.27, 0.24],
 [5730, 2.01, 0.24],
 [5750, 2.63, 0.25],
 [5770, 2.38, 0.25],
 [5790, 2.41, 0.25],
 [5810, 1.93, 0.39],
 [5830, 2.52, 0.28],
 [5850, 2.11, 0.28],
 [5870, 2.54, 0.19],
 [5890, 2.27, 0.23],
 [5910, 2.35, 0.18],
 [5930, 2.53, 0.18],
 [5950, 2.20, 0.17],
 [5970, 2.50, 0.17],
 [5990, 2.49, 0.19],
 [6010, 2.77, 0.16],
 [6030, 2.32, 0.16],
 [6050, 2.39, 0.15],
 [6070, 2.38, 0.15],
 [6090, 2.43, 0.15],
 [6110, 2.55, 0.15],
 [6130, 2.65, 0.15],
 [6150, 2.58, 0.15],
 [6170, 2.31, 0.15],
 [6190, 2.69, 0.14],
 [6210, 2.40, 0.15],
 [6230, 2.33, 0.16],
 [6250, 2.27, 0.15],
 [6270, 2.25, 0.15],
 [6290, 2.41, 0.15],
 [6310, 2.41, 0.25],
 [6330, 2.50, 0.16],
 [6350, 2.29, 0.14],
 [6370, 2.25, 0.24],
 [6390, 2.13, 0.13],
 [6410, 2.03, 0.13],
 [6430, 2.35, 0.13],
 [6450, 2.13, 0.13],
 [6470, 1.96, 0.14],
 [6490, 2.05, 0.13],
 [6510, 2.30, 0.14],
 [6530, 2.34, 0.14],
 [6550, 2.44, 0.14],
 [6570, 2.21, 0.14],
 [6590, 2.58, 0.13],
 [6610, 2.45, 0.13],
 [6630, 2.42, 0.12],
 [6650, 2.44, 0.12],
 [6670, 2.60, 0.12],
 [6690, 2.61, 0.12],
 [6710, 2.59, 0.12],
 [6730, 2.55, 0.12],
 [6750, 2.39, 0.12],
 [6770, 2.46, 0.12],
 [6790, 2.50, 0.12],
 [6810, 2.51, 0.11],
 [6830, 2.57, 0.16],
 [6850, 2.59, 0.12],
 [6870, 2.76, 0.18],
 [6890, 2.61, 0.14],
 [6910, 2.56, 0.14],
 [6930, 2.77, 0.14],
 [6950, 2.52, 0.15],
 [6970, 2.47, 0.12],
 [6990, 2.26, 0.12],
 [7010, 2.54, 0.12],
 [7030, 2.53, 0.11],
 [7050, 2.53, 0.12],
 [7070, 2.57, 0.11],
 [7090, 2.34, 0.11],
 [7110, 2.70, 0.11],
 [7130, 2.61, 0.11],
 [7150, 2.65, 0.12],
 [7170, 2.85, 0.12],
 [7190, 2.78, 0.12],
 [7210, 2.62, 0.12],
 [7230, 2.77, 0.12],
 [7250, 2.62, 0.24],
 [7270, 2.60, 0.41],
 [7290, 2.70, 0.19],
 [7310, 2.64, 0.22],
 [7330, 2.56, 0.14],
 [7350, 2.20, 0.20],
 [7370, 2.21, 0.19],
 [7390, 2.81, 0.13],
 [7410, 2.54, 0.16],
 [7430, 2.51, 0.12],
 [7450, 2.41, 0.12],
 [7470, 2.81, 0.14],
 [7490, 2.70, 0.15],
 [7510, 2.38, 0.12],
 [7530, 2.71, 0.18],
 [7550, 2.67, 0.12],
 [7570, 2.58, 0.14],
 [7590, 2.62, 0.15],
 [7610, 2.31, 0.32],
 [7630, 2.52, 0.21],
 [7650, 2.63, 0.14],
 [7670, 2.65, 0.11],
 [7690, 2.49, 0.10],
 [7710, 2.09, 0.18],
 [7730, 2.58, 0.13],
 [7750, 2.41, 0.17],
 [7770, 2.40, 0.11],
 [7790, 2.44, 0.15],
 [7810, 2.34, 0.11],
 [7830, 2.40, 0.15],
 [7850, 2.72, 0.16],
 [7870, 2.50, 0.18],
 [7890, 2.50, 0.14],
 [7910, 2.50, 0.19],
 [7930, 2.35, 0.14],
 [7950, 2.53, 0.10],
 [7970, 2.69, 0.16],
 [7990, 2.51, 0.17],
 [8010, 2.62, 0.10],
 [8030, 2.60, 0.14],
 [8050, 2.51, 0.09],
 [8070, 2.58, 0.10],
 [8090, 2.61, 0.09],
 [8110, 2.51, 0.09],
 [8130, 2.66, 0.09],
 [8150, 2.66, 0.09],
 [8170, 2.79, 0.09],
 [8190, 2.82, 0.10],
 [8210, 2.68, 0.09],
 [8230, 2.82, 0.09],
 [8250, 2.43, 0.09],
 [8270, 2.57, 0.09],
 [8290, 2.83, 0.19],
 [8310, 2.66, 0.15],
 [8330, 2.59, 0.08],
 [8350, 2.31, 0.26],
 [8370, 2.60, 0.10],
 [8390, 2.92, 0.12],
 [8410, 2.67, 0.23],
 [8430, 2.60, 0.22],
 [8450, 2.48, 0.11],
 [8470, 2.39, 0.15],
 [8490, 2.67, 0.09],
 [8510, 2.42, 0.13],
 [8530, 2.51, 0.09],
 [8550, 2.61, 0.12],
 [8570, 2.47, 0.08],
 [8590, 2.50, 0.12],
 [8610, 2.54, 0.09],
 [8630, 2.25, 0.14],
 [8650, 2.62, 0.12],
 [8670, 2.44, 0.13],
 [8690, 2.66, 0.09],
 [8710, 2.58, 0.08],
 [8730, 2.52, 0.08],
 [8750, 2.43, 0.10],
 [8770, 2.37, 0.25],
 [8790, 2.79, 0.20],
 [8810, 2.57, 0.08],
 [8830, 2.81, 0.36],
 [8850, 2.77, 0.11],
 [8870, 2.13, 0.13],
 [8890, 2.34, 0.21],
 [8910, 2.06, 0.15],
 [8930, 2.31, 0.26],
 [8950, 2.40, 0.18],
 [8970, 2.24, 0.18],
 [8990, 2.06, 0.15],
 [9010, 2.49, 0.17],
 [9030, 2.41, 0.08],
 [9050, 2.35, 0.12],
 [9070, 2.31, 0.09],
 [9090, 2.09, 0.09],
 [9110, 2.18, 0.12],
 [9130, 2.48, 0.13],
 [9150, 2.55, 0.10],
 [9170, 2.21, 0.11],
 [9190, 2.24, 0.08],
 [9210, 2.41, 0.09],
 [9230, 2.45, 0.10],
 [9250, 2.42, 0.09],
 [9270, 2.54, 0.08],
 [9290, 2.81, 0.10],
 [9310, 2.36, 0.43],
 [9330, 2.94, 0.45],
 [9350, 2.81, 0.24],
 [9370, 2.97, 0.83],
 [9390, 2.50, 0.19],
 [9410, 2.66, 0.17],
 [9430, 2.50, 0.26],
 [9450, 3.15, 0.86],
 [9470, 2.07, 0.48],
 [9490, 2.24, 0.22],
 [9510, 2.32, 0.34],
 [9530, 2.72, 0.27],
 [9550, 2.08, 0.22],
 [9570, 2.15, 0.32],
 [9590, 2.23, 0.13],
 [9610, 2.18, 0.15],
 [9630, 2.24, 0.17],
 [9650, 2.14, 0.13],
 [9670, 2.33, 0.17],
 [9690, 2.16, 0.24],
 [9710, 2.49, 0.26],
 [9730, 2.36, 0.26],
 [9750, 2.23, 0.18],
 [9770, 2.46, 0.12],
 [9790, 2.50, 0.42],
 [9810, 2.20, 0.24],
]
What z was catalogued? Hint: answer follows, 0.248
